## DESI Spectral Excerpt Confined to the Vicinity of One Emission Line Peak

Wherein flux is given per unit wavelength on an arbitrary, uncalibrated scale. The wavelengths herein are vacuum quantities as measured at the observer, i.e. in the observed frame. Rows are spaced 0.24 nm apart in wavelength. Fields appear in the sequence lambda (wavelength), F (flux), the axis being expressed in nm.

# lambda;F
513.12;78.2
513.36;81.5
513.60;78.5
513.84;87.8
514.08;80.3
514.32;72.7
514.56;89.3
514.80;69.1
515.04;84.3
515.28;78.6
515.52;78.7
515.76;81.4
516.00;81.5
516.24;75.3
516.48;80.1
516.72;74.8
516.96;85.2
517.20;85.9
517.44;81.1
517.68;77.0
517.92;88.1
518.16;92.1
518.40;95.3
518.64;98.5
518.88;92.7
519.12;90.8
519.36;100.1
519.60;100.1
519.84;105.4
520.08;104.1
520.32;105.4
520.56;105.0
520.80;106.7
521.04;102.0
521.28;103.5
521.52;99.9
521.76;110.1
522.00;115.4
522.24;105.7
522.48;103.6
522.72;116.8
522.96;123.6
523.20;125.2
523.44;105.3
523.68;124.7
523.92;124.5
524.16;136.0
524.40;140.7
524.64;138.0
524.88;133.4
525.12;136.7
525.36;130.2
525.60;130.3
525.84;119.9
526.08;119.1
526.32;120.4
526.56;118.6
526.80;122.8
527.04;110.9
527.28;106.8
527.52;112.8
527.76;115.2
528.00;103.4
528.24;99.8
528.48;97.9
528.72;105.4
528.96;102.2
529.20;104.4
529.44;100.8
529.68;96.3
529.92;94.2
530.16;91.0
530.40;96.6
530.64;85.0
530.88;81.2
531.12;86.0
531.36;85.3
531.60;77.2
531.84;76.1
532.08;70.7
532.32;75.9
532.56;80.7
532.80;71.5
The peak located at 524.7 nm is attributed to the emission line C III]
